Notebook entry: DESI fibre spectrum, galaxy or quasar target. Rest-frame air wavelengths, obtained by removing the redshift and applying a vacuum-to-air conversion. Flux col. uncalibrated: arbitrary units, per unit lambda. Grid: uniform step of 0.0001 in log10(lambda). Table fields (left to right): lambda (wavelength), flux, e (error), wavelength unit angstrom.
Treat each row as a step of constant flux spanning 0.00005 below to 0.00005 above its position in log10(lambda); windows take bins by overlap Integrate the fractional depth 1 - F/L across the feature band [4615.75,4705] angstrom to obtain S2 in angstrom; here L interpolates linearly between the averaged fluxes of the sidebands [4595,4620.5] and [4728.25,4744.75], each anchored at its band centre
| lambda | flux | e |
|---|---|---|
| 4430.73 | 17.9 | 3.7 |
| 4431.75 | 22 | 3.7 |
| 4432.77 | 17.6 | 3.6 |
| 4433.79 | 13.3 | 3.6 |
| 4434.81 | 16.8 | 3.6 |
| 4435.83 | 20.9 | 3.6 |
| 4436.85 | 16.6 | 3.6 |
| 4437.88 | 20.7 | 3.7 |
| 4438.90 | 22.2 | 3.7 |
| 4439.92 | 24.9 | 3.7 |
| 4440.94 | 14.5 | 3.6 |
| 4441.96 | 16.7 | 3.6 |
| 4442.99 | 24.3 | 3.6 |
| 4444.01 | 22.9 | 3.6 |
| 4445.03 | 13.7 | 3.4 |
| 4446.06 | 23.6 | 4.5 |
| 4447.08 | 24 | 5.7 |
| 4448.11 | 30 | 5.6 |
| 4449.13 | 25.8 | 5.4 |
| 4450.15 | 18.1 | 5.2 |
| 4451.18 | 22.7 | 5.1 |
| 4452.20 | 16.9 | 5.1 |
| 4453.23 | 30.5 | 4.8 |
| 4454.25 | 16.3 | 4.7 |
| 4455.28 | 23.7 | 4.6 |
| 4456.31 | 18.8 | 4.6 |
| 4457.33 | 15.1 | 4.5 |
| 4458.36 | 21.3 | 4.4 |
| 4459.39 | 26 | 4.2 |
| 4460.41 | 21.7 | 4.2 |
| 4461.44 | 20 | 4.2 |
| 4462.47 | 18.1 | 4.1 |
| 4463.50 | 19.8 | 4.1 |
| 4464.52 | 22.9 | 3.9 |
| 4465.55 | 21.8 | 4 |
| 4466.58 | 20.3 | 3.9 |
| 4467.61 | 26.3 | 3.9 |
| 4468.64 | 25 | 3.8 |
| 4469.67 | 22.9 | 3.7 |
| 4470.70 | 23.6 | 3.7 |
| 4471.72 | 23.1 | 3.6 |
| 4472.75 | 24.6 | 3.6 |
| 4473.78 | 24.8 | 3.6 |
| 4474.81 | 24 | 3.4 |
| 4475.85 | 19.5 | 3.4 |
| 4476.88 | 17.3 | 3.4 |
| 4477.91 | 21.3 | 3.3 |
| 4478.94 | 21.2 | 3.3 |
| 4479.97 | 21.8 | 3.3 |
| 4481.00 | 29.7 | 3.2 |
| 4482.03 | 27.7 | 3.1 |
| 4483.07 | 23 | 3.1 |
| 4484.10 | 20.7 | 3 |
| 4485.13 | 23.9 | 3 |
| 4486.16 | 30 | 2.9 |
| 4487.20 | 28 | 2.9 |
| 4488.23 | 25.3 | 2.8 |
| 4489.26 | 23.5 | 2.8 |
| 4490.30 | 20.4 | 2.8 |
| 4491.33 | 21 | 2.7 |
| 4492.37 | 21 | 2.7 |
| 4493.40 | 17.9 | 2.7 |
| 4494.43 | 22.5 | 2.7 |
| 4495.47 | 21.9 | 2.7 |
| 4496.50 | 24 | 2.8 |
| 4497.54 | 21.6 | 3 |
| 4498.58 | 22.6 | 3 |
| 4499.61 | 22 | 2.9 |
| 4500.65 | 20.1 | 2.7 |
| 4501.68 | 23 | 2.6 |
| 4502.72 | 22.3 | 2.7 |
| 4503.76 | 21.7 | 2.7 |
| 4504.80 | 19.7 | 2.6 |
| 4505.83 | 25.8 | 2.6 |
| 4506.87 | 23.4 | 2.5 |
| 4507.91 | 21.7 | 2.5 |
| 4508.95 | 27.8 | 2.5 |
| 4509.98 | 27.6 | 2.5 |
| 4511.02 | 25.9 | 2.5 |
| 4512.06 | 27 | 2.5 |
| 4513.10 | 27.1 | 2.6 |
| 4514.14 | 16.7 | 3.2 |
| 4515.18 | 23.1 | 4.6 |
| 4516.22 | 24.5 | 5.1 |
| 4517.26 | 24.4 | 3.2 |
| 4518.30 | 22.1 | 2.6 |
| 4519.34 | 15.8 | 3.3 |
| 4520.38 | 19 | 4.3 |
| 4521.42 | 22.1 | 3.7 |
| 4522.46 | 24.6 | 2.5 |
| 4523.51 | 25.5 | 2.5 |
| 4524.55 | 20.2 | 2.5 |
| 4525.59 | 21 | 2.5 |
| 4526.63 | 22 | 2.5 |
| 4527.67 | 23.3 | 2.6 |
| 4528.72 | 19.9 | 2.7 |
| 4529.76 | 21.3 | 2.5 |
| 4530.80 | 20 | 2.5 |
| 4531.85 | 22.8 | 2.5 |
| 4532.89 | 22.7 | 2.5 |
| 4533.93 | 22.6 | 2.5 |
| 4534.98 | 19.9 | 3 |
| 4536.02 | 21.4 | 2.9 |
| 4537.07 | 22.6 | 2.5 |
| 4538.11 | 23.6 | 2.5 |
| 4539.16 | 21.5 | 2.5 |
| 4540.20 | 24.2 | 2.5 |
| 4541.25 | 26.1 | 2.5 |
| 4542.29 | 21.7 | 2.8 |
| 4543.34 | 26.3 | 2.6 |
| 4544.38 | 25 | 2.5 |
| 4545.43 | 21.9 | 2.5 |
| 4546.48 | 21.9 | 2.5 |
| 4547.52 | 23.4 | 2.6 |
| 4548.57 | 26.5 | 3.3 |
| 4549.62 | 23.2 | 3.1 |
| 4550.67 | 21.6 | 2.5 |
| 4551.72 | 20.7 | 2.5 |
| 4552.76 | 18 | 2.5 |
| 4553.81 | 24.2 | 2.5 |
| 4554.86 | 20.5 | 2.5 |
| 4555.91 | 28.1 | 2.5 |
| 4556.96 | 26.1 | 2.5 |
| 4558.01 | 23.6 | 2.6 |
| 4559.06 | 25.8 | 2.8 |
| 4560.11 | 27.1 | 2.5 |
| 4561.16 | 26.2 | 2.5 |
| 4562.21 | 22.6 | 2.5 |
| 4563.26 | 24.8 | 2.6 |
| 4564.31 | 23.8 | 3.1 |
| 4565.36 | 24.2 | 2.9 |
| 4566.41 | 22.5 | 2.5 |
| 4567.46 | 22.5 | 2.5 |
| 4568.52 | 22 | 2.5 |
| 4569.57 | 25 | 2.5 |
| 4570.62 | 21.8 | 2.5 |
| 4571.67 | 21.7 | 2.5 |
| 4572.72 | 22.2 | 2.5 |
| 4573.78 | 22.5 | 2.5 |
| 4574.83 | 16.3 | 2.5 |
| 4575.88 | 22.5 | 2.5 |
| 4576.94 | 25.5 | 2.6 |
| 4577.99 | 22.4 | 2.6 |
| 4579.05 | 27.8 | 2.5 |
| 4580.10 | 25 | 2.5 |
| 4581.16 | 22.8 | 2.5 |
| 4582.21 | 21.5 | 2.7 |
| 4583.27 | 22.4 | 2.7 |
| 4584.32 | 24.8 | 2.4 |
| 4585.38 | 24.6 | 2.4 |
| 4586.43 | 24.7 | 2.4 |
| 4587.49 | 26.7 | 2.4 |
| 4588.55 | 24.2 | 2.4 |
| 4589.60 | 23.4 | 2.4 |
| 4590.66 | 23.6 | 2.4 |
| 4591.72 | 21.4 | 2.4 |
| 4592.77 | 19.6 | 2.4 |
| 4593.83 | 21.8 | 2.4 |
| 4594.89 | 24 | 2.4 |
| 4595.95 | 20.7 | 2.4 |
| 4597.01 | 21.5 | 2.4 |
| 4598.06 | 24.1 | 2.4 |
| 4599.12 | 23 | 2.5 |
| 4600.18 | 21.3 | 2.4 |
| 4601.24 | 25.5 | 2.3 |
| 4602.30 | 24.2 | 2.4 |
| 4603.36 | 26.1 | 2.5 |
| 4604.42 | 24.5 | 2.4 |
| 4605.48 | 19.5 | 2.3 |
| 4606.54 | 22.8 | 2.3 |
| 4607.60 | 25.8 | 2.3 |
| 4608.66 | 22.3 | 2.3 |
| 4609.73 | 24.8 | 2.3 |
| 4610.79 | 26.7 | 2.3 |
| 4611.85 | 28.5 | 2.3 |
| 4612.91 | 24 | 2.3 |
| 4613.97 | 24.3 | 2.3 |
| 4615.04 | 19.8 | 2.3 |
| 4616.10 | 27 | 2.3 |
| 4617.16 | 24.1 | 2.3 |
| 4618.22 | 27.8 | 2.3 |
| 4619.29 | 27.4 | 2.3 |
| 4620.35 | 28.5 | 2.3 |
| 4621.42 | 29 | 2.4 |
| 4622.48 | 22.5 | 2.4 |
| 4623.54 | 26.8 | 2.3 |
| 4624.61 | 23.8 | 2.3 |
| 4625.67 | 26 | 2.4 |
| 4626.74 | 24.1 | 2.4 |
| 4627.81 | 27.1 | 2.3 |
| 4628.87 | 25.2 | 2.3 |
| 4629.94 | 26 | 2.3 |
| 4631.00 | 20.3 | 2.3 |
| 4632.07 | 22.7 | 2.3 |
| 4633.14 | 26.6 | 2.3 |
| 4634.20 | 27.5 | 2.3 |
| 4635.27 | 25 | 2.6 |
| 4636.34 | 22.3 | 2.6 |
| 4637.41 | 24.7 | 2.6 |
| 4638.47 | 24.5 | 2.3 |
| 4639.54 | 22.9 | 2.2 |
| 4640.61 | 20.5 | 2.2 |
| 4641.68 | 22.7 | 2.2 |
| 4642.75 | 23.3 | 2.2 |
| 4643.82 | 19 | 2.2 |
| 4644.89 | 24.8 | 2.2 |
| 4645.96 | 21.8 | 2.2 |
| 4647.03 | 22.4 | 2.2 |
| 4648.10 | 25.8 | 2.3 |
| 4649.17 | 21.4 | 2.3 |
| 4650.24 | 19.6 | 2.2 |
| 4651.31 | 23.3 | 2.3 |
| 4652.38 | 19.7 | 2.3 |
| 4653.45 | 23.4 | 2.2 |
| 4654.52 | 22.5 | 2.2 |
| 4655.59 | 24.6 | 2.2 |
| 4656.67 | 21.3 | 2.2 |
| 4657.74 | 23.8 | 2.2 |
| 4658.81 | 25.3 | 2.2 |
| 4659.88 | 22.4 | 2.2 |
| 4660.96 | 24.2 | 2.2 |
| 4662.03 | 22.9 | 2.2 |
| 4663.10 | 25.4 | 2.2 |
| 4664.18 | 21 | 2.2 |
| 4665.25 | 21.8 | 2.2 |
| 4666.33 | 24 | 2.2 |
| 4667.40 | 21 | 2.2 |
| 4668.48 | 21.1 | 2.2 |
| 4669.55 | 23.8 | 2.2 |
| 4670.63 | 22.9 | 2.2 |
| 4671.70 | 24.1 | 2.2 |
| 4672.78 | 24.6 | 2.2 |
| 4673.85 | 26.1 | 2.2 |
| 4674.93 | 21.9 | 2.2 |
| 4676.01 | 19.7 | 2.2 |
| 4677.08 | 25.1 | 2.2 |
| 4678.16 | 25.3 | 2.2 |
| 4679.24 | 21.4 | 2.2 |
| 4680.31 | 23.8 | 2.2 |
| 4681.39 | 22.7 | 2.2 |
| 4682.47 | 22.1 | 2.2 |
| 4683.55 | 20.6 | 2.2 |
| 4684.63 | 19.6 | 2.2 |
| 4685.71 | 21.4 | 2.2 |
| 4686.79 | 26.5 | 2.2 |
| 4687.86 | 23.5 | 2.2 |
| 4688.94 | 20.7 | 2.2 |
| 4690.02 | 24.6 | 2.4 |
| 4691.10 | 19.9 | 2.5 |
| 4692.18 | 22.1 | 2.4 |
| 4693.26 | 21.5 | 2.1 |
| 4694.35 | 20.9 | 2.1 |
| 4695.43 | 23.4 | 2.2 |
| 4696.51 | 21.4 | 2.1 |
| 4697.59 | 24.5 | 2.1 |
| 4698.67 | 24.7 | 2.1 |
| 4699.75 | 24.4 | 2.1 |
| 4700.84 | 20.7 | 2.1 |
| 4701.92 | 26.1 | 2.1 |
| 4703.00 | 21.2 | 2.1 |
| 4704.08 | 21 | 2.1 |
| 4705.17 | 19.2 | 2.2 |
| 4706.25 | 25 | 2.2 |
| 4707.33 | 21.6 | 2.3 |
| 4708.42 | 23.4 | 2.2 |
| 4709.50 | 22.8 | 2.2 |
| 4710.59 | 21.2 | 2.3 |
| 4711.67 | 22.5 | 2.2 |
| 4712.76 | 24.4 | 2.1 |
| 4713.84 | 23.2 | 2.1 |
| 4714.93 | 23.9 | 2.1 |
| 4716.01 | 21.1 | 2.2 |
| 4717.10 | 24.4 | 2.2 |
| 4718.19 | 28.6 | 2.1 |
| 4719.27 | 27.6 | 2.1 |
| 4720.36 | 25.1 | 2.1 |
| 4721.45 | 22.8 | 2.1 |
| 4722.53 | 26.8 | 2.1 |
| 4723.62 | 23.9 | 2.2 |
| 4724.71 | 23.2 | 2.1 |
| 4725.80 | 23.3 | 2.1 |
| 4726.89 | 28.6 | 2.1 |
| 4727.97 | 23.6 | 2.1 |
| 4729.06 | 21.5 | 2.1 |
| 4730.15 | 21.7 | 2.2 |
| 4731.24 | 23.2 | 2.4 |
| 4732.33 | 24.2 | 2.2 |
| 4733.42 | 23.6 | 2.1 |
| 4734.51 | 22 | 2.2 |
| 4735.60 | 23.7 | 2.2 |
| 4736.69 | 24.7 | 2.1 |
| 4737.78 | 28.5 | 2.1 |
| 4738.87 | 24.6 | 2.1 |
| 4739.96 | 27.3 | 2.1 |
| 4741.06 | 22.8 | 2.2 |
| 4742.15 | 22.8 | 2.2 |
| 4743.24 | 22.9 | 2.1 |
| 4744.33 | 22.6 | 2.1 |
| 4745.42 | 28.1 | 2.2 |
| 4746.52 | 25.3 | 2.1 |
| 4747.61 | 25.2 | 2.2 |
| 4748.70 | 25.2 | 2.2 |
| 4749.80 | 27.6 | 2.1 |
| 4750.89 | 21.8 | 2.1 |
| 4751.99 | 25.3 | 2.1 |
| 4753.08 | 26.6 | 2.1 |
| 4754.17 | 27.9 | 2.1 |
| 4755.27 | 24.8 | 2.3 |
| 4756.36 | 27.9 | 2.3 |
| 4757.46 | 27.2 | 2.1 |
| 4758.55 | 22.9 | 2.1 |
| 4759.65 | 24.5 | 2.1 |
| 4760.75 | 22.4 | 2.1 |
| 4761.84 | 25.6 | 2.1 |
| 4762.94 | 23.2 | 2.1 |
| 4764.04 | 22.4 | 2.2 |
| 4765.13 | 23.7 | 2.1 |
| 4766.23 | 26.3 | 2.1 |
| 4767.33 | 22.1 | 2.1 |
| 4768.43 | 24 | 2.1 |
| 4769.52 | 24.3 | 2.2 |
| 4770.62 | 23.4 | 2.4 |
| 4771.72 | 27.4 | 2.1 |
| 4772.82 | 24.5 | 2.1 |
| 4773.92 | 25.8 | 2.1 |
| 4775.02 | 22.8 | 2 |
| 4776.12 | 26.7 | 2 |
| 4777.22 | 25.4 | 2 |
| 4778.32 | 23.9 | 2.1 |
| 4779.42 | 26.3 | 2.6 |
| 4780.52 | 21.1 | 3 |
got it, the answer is 2.54 angstrom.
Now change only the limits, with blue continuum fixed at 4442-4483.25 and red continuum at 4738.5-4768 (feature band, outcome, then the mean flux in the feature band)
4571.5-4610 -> 0.3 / 23.2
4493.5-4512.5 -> -0.5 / 23.2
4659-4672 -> 0.6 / 22.9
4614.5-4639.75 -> -1.5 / 25.1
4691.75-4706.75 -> 1.1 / 22.6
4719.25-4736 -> 0.4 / 23.9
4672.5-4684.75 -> 0.7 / 22.8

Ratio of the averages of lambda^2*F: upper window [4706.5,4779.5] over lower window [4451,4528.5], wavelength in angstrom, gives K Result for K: 1.2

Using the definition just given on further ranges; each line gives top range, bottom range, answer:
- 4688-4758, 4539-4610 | 1.09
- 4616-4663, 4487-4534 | 1.13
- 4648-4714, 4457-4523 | 1.09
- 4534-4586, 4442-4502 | 1.08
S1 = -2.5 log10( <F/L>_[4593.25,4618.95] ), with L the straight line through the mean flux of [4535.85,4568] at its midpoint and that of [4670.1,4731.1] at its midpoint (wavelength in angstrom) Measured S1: -0.022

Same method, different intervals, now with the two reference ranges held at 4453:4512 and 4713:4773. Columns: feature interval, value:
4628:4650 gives 0.02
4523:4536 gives 0.06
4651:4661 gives 0.05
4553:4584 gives -0.01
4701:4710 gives 0.09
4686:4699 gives 0.07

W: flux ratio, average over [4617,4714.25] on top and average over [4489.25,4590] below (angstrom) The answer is 1.0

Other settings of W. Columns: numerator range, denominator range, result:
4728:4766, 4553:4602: 1.05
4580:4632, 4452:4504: 1.08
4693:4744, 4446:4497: 1.04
